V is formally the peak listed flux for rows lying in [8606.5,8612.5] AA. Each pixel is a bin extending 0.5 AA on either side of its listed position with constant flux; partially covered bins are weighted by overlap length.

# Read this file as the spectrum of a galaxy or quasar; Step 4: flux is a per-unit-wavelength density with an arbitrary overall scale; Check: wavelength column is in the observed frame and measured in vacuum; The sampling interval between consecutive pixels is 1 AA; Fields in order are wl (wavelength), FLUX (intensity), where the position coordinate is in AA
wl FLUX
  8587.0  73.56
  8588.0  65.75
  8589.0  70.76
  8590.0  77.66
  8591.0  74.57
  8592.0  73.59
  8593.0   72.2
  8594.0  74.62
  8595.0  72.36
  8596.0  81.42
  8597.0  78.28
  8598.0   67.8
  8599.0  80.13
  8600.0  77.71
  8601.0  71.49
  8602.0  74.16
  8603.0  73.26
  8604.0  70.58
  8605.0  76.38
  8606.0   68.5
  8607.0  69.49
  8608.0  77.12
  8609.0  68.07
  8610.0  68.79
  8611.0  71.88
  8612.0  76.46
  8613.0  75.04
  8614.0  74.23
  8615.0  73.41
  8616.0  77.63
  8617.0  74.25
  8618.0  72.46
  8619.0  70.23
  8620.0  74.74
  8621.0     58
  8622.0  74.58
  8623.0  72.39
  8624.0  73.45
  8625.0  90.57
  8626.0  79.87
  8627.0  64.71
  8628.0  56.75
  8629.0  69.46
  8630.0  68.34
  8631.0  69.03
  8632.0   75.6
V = 77.12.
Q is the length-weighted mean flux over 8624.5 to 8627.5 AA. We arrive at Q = 78.4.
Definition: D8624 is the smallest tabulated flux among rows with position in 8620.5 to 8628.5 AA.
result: 56.75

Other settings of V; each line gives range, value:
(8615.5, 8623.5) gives 77.63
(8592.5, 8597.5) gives 81.42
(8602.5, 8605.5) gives 76.38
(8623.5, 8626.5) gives 90.57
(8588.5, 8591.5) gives 77.66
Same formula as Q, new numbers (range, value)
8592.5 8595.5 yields 73.1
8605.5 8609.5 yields 70.8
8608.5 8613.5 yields 72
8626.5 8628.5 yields 60.7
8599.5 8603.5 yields 74.2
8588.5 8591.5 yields 74.3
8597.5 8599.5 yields 74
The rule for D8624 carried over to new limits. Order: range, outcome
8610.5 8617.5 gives 71.88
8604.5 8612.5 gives 68.07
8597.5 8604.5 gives 67.8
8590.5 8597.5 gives 72.2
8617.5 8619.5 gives 70.23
